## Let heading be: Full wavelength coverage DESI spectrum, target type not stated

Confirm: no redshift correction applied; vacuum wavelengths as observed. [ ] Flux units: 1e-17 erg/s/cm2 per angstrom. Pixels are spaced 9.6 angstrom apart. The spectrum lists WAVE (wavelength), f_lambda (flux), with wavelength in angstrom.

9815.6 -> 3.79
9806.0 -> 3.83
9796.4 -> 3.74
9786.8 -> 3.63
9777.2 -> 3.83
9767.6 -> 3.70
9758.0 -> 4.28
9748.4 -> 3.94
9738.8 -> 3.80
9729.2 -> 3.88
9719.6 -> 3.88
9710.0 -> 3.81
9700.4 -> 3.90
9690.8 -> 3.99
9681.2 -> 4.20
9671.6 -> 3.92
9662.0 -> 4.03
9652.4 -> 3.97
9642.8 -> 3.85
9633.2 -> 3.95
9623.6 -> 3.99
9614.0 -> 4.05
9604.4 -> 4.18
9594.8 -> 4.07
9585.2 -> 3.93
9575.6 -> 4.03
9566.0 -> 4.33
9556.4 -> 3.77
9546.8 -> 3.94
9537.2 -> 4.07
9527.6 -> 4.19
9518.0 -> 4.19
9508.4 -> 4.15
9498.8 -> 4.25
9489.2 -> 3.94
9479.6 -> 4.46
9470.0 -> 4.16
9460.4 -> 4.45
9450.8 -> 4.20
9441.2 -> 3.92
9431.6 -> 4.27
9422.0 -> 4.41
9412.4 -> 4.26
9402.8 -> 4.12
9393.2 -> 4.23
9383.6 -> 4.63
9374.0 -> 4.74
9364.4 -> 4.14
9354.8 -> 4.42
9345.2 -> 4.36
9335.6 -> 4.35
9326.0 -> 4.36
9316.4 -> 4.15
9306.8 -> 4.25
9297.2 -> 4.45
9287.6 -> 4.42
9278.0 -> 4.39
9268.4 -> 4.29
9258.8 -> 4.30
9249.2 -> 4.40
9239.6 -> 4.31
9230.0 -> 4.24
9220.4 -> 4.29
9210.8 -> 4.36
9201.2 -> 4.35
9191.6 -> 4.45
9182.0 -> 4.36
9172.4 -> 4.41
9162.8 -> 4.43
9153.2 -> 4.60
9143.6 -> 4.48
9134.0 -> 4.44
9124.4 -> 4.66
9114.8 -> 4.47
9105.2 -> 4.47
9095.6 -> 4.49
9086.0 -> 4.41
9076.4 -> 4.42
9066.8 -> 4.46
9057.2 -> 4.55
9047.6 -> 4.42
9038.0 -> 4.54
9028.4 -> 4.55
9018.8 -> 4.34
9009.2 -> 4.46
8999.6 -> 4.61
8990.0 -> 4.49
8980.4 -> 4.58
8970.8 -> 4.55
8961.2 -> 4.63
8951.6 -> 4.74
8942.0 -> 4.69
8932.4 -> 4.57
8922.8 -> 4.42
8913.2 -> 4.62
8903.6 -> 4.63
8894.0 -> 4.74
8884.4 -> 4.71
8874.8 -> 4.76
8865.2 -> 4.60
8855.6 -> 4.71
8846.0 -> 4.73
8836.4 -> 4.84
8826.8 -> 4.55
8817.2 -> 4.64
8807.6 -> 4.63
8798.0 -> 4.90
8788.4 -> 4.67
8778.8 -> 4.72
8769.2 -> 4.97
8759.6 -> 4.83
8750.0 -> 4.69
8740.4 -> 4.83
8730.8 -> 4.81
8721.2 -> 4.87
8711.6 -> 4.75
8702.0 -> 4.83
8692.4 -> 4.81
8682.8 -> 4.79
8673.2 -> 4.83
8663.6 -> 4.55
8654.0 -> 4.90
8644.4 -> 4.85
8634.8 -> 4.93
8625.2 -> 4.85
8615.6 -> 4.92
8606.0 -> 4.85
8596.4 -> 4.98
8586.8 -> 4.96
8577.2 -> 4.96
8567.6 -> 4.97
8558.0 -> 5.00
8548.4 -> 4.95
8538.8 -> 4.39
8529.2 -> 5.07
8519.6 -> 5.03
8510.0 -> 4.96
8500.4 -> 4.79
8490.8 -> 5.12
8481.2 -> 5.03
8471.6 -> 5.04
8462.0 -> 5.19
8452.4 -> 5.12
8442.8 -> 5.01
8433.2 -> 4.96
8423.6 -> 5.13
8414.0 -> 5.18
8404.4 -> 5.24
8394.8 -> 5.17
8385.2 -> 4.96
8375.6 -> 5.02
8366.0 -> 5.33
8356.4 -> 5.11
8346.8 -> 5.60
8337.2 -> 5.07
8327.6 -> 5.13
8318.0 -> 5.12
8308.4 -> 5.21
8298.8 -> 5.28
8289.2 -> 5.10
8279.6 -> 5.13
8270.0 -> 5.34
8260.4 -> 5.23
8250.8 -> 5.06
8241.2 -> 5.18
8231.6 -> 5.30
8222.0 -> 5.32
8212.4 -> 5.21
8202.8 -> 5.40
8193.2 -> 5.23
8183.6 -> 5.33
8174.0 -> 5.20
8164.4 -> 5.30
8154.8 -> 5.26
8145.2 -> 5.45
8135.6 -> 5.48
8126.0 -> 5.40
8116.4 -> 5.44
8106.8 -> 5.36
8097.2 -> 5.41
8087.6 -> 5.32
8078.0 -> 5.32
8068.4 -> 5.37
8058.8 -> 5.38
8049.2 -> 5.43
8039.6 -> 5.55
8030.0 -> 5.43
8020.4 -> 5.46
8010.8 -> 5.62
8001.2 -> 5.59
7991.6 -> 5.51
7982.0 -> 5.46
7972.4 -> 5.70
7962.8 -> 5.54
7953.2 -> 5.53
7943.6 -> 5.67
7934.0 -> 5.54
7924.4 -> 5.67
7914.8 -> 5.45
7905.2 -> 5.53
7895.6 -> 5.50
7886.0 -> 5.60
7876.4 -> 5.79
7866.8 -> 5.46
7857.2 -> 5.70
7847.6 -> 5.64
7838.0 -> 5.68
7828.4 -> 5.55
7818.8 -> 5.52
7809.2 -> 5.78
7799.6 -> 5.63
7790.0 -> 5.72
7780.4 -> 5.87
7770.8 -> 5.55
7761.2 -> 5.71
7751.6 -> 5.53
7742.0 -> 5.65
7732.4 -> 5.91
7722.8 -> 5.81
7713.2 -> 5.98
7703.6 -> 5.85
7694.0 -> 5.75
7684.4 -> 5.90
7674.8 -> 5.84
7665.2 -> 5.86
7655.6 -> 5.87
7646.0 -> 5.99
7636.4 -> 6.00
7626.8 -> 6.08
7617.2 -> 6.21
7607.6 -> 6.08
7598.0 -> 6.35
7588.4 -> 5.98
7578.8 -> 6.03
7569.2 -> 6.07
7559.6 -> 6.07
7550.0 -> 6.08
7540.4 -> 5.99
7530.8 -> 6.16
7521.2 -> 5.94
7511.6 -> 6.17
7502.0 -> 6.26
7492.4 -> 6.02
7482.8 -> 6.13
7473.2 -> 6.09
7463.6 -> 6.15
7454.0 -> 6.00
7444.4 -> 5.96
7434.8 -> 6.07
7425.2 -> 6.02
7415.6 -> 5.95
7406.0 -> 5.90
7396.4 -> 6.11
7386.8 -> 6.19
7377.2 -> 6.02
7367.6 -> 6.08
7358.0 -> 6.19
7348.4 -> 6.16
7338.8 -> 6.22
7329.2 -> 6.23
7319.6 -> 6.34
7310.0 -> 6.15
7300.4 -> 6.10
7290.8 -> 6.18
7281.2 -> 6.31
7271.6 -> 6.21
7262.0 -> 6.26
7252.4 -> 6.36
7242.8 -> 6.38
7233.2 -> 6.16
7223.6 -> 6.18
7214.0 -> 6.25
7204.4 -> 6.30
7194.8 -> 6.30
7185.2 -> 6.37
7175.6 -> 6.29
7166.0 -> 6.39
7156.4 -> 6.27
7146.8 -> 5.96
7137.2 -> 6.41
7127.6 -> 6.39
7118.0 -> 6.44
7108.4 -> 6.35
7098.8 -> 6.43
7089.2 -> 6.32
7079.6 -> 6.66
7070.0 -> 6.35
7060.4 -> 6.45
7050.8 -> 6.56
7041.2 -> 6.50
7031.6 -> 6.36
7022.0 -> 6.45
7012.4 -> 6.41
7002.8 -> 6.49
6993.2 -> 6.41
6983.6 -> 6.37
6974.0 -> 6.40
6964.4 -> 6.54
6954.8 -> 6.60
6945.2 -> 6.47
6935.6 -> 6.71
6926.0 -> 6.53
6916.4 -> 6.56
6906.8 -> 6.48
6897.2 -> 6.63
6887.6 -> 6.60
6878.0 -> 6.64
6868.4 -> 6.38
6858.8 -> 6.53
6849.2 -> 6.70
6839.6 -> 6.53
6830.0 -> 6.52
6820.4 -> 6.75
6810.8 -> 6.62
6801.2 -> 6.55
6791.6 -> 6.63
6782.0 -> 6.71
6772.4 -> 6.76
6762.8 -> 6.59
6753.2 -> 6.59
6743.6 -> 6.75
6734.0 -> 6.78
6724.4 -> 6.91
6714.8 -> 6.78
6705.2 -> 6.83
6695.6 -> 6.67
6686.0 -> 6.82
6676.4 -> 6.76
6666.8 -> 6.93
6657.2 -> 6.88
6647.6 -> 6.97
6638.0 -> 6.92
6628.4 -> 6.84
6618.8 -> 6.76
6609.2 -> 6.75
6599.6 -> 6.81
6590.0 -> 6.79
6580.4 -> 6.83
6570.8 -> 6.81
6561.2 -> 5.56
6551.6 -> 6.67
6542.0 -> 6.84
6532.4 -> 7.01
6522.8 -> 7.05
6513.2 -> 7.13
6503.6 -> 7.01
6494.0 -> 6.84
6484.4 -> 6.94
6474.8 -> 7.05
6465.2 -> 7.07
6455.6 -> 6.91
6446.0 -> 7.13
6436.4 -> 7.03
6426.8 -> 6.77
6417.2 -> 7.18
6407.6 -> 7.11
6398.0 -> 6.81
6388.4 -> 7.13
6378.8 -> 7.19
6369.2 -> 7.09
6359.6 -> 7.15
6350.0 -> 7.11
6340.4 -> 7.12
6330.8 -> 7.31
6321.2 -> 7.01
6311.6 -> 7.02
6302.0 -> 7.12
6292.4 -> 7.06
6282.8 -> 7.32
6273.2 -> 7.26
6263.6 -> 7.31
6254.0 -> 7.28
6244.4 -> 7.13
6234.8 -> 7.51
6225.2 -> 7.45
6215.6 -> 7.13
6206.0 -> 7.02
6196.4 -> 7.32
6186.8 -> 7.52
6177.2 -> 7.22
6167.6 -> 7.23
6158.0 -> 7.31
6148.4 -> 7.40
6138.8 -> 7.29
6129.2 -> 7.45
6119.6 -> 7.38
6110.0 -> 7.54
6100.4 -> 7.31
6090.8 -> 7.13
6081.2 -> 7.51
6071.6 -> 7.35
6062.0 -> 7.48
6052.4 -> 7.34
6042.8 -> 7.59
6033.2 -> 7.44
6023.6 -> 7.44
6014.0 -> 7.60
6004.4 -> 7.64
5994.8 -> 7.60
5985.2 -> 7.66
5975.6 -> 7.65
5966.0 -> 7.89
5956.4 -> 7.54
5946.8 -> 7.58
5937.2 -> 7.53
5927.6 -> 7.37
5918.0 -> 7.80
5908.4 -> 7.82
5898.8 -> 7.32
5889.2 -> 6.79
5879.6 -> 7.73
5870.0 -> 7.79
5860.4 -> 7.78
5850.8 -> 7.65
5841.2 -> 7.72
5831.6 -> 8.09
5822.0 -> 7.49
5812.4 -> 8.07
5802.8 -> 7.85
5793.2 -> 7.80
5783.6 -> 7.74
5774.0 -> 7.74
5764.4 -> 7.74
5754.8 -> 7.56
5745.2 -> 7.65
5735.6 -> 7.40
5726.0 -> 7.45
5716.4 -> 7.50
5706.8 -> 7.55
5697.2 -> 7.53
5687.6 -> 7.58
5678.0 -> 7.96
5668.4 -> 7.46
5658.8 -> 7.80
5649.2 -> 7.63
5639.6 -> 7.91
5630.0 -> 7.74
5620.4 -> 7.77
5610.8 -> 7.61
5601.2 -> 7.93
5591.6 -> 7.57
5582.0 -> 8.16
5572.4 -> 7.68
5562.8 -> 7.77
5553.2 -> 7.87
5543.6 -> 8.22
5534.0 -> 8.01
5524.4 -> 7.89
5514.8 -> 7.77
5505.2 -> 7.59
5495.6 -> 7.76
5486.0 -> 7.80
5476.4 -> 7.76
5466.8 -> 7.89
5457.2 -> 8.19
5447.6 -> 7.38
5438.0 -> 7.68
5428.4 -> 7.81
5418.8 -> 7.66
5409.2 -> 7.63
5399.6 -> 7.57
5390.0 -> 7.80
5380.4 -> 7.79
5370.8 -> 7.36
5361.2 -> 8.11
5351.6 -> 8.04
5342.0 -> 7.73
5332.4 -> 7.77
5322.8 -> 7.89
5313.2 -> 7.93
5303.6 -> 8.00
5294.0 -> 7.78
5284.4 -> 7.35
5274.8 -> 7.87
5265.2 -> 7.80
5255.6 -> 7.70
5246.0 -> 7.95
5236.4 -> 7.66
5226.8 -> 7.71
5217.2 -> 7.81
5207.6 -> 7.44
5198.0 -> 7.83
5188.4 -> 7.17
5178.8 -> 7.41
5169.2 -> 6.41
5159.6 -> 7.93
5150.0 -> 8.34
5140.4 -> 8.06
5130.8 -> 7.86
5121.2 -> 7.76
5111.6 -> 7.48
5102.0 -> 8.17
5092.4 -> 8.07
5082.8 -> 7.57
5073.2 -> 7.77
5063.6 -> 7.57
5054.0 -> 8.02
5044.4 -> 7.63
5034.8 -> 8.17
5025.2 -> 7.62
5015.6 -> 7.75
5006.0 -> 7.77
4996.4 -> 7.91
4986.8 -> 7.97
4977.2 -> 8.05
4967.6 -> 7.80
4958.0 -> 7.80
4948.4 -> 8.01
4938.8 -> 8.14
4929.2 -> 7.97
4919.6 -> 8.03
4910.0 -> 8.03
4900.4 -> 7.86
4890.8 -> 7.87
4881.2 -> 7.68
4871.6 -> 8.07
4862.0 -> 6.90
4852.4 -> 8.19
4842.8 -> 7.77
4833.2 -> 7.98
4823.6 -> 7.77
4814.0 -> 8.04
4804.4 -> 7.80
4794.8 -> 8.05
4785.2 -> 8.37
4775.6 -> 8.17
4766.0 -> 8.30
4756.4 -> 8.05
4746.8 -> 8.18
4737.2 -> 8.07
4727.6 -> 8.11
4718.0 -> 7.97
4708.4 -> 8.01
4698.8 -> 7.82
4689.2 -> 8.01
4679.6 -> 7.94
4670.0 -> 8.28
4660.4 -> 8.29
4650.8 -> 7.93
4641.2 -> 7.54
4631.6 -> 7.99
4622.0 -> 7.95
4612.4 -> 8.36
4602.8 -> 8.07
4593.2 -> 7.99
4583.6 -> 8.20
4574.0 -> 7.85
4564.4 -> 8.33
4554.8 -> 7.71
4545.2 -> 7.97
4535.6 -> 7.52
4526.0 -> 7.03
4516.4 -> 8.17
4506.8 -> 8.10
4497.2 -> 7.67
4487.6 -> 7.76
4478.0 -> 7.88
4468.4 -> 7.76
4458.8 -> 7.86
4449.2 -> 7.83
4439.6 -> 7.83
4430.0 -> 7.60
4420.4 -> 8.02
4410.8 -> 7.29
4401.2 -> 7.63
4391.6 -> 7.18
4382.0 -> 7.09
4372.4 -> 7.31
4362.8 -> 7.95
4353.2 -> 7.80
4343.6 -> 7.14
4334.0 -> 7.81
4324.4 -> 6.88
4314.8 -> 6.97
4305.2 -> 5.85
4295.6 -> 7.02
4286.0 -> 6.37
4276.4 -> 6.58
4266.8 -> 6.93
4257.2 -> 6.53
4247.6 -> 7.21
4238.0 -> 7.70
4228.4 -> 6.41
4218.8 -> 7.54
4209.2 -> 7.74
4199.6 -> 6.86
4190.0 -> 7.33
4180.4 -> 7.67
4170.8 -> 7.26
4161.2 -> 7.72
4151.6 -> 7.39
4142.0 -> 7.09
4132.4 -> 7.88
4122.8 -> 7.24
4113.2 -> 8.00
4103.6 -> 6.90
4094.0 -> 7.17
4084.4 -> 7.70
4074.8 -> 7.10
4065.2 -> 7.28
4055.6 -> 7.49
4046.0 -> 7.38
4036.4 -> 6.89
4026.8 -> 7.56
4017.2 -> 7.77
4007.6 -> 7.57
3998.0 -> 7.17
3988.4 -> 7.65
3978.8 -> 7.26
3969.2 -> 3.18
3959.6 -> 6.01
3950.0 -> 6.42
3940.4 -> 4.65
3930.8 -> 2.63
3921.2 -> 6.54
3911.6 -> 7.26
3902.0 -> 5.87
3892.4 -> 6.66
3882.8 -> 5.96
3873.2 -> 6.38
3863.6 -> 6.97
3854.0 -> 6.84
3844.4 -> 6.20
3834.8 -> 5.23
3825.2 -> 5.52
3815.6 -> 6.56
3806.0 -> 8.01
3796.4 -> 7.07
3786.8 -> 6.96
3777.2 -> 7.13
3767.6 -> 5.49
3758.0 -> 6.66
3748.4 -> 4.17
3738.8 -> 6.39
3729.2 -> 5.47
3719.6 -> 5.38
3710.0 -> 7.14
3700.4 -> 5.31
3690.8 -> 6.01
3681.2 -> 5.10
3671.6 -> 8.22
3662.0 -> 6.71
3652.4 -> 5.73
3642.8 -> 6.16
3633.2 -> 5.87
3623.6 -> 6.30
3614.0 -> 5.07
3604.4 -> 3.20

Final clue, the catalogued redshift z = 0.00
